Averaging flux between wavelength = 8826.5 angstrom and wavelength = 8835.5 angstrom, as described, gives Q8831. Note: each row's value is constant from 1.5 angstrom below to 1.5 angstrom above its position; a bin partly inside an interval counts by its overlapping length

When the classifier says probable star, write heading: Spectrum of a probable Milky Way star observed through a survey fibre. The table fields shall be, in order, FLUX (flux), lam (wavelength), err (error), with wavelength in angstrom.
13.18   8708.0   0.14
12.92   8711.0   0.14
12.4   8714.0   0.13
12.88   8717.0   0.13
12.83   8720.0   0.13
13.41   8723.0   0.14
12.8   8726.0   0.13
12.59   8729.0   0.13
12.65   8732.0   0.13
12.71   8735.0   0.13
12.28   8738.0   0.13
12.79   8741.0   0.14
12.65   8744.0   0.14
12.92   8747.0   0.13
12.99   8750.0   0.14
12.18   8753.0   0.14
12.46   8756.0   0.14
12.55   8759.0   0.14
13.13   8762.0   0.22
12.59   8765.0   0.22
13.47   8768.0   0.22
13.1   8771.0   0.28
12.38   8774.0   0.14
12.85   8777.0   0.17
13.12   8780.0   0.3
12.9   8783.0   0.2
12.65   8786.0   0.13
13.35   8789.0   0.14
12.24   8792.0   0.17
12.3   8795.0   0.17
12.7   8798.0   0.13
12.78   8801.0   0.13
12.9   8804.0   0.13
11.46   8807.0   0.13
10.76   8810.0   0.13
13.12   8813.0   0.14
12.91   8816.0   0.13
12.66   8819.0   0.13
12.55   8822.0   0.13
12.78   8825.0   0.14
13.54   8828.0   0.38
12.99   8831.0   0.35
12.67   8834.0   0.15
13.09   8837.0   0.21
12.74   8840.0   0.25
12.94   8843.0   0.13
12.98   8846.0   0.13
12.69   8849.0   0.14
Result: 13.1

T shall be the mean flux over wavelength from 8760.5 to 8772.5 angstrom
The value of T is 13.1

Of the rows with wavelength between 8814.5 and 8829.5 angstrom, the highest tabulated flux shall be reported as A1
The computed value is 13.54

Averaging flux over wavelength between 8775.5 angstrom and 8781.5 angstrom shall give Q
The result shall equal 13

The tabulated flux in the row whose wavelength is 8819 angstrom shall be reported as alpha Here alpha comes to 12.66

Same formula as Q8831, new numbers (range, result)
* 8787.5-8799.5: 12.6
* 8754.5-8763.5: 12.7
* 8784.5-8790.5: 13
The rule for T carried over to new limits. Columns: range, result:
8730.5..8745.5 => 12.6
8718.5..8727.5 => 13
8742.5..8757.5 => 12.6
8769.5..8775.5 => 12.7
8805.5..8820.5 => 12.2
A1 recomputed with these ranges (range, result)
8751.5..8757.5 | 12.46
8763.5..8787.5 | 13.47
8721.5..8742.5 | 13.41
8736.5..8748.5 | 12.92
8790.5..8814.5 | 13.12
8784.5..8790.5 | 13.35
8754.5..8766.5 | 13.13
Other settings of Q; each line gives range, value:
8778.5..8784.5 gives 13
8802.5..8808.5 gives 12.2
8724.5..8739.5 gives 12.6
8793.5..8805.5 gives 12.7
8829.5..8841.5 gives 12.9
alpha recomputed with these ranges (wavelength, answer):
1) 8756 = 12.46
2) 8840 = 12.74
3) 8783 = 12.9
